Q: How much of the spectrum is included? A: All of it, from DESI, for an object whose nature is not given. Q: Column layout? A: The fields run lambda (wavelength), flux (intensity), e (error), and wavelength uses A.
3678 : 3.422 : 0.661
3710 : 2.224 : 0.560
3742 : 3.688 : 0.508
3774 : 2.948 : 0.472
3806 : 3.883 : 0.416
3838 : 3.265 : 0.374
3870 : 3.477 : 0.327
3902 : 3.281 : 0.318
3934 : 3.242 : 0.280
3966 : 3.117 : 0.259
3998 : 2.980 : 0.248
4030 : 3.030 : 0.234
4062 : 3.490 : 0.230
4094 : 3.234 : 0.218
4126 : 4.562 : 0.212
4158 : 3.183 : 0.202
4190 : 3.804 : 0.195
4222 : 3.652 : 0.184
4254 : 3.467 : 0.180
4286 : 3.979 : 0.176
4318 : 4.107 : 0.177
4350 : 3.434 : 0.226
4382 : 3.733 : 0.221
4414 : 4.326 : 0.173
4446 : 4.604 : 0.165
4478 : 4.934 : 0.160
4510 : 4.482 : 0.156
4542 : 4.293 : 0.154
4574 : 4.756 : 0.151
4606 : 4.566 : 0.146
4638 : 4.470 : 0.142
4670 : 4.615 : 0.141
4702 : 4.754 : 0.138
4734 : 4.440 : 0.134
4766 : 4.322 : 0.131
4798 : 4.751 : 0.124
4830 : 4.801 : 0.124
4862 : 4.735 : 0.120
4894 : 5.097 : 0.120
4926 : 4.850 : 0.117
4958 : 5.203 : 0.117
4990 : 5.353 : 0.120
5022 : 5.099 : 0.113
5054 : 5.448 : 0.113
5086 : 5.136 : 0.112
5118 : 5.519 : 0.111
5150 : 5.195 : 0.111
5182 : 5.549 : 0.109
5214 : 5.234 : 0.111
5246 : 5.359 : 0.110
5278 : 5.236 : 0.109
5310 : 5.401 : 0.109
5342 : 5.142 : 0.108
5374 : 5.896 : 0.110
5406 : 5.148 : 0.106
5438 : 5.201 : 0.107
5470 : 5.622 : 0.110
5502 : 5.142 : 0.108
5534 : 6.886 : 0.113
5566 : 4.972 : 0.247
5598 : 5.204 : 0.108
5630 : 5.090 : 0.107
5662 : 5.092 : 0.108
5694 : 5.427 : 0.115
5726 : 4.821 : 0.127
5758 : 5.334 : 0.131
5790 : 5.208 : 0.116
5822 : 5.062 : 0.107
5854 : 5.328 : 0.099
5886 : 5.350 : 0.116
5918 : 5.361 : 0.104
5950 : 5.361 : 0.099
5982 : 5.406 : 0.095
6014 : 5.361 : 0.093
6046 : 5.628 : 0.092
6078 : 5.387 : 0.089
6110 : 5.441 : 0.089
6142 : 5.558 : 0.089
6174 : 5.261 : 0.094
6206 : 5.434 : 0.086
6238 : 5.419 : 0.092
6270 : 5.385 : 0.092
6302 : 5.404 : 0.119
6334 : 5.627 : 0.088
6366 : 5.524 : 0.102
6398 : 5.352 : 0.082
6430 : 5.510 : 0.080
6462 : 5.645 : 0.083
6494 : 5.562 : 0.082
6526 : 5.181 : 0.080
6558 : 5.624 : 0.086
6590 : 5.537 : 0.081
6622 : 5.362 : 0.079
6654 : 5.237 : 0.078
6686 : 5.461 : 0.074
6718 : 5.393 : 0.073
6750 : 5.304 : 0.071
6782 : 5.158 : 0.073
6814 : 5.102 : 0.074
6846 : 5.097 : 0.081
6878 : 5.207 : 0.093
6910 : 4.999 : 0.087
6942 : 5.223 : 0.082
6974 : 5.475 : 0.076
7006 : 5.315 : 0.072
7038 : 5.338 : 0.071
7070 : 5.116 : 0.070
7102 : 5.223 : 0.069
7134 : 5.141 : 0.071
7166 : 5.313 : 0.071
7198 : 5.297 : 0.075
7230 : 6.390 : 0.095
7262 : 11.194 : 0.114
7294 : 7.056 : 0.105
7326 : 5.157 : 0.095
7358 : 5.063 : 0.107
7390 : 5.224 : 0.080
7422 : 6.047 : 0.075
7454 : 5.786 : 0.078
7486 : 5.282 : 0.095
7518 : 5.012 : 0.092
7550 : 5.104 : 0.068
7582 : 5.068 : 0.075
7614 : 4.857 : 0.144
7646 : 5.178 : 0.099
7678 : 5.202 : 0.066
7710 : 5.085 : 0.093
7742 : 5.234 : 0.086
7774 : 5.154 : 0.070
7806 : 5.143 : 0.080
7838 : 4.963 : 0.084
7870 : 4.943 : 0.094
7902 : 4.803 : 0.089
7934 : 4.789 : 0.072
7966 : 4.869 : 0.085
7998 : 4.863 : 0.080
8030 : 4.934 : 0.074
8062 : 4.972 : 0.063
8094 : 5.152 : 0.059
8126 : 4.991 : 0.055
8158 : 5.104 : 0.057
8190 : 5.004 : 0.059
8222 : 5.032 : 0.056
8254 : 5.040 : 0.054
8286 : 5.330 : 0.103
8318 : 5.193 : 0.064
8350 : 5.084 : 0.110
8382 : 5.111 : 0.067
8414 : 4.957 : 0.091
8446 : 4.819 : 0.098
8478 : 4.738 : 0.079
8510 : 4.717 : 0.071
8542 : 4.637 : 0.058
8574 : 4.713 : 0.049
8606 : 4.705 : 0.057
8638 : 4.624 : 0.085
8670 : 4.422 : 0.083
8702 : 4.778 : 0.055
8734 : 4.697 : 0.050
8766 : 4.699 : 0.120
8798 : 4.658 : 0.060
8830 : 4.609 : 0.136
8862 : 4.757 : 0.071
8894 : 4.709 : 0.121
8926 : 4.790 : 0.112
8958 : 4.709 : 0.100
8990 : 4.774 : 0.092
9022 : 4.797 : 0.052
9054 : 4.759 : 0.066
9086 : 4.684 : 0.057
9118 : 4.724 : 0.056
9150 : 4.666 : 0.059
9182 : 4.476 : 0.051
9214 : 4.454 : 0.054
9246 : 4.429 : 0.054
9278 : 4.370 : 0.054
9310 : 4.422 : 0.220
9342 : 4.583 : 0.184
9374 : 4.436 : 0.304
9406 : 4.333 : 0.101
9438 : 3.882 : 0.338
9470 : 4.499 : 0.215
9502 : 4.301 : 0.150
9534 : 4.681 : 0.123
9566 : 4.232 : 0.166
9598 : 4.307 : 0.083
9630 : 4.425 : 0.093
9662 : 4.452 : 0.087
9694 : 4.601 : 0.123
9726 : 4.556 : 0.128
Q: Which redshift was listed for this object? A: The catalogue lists 0.11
